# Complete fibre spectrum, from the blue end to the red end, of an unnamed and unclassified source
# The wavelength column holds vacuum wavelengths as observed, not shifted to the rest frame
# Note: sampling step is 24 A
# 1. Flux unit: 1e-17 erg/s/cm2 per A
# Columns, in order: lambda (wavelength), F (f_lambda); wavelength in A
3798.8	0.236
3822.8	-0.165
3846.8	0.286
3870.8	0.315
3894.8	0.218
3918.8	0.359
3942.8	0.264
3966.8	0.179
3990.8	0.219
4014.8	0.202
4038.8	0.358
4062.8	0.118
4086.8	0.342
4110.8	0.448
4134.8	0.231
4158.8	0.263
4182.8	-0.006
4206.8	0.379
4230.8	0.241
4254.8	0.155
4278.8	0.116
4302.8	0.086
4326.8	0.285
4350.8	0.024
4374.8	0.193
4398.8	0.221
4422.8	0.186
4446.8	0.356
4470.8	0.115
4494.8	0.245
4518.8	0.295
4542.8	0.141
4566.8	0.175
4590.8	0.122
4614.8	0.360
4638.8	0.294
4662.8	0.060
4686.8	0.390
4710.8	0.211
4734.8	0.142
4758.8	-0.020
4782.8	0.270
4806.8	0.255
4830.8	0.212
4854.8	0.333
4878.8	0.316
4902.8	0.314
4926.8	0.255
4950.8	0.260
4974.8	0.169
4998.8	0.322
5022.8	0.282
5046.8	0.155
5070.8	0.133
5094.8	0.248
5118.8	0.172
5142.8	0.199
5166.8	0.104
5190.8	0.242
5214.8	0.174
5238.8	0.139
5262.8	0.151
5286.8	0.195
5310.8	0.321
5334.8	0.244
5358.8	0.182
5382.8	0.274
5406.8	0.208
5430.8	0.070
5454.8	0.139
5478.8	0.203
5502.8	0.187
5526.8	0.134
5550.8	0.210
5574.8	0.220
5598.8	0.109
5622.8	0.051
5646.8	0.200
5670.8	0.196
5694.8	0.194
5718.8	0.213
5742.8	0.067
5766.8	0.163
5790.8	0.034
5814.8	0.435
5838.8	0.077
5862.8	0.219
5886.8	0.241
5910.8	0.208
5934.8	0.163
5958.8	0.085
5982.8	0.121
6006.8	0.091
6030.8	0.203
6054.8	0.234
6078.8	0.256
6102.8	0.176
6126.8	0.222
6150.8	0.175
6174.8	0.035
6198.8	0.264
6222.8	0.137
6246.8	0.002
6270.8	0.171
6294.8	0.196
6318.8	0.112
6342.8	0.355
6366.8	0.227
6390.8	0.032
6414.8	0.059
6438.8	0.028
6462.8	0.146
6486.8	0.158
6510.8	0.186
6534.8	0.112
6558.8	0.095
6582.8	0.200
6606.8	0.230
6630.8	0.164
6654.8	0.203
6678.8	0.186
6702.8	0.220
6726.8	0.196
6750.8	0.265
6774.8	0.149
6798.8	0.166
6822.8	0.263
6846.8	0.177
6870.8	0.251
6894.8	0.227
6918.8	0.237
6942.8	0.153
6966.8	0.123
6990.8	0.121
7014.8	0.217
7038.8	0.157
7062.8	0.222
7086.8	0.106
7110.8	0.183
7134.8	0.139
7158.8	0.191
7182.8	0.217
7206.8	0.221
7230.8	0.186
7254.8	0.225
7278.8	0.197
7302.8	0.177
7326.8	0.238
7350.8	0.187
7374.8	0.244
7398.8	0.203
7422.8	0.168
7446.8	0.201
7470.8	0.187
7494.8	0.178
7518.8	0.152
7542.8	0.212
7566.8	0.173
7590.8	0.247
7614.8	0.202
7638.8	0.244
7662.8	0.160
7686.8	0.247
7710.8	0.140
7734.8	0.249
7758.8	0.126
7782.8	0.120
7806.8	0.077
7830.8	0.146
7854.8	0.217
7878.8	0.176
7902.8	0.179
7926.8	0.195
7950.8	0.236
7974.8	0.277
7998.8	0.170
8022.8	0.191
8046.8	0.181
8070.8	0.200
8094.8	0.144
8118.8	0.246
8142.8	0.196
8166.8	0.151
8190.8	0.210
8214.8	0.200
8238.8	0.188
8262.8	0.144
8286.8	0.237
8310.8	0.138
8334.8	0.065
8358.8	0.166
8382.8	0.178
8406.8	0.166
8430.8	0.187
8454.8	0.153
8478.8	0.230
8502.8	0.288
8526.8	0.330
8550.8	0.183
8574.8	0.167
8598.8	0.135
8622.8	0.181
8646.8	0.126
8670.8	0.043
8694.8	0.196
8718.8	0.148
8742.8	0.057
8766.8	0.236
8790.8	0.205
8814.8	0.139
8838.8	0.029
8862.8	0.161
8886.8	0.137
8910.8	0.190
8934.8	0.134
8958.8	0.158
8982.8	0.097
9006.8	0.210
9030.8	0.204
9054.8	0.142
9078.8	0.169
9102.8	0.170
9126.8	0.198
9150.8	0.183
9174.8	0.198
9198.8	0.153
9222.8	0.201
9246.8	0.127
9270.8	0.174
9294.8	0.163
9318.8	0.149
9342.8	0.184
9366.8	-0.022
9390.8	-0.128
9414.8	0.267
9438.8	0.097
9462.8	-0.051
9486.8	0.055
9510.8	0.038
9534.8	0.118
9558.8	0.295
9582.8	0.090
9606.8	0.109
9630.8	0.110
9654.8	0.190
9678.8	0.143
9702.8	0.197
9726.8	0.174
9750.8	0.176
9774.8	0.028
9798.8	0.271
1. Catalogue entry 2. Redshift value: 0.70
